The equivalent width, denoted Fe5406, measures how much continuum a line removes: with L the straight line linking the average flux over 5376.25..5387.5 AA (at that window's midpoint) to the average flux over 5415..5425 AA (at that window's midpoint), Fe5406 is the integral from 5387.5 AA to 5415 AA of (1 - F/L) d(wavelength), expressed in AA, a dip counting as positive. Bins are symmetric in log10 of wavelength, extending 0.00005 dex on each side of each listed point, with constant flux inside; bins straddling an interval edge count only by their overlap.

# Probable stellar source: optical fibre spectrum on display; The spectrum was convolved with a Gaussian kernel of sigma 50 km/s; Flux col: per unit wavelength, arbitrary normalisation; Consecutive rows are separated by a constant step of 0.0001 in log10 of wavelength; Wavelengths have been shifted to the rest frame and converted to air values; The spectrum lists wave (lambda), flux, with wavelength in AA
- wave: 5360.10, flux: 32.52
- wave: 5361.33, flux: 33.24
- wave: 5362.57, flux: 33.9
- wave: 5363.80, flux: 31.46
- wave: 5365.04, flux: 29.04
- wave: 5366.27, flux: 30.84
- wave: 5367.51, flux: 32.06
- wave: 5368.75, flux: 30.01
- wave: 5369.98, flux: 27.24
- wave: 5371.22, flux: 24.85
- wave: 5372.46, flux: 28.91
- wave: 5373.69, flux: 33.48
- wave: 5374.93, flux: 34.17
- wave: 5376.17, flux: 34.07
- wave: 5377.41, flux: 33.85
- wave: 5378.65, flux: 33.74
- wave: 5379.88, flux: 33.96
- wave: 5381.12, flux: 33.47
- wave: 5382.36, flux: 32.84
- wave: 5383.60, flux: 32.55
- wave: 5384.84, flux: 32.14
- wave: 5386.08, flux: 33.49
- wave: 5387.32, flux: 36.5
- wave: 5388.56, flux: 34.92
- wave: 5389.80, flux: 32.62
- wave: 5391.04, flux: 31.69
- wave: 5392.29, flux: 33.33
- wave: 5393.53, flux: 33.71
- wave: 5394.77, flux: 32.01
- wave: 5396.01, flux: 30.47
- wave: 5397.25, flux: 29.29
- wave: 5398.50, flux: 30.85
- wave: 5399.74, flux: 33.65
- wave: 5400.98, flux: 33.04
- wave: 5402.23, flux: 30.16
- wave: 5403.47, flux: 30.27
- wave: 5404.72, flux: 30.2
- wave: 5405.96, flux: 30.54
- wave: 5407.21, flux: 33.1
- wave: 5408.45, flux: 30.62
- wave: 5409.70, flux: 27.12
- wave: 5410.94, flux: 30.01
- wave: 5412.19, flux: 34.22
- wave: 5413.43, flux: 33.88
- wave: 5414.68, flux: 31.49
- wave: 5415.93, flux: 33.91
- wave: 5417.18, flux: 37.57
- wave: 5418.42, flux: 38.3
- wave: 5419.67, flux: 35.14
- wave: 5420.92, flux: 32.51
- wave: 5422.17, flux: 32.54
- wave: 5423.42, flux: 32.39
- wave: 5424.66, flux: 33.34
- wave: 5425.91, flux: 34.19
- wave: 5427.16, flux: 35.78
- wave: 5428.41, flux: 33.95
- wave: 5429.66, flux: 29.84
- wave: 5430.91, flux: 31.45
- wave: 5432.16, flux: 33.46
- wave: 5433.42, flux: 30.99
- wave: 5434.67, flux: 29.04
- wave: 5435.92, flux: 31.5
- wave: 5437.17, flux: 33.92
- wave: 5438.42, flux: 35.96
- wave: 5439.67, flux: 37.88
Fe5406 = 1.8 AA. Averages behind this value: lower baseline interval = 33.5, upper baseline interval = 34.4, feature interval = 31.8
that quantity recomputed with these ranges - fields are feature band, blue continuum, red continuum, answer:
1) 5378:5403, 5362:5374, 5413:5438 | -1.11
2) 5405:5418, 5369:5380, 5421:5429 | 0.30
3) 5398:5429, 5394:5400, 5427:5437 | -1.21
